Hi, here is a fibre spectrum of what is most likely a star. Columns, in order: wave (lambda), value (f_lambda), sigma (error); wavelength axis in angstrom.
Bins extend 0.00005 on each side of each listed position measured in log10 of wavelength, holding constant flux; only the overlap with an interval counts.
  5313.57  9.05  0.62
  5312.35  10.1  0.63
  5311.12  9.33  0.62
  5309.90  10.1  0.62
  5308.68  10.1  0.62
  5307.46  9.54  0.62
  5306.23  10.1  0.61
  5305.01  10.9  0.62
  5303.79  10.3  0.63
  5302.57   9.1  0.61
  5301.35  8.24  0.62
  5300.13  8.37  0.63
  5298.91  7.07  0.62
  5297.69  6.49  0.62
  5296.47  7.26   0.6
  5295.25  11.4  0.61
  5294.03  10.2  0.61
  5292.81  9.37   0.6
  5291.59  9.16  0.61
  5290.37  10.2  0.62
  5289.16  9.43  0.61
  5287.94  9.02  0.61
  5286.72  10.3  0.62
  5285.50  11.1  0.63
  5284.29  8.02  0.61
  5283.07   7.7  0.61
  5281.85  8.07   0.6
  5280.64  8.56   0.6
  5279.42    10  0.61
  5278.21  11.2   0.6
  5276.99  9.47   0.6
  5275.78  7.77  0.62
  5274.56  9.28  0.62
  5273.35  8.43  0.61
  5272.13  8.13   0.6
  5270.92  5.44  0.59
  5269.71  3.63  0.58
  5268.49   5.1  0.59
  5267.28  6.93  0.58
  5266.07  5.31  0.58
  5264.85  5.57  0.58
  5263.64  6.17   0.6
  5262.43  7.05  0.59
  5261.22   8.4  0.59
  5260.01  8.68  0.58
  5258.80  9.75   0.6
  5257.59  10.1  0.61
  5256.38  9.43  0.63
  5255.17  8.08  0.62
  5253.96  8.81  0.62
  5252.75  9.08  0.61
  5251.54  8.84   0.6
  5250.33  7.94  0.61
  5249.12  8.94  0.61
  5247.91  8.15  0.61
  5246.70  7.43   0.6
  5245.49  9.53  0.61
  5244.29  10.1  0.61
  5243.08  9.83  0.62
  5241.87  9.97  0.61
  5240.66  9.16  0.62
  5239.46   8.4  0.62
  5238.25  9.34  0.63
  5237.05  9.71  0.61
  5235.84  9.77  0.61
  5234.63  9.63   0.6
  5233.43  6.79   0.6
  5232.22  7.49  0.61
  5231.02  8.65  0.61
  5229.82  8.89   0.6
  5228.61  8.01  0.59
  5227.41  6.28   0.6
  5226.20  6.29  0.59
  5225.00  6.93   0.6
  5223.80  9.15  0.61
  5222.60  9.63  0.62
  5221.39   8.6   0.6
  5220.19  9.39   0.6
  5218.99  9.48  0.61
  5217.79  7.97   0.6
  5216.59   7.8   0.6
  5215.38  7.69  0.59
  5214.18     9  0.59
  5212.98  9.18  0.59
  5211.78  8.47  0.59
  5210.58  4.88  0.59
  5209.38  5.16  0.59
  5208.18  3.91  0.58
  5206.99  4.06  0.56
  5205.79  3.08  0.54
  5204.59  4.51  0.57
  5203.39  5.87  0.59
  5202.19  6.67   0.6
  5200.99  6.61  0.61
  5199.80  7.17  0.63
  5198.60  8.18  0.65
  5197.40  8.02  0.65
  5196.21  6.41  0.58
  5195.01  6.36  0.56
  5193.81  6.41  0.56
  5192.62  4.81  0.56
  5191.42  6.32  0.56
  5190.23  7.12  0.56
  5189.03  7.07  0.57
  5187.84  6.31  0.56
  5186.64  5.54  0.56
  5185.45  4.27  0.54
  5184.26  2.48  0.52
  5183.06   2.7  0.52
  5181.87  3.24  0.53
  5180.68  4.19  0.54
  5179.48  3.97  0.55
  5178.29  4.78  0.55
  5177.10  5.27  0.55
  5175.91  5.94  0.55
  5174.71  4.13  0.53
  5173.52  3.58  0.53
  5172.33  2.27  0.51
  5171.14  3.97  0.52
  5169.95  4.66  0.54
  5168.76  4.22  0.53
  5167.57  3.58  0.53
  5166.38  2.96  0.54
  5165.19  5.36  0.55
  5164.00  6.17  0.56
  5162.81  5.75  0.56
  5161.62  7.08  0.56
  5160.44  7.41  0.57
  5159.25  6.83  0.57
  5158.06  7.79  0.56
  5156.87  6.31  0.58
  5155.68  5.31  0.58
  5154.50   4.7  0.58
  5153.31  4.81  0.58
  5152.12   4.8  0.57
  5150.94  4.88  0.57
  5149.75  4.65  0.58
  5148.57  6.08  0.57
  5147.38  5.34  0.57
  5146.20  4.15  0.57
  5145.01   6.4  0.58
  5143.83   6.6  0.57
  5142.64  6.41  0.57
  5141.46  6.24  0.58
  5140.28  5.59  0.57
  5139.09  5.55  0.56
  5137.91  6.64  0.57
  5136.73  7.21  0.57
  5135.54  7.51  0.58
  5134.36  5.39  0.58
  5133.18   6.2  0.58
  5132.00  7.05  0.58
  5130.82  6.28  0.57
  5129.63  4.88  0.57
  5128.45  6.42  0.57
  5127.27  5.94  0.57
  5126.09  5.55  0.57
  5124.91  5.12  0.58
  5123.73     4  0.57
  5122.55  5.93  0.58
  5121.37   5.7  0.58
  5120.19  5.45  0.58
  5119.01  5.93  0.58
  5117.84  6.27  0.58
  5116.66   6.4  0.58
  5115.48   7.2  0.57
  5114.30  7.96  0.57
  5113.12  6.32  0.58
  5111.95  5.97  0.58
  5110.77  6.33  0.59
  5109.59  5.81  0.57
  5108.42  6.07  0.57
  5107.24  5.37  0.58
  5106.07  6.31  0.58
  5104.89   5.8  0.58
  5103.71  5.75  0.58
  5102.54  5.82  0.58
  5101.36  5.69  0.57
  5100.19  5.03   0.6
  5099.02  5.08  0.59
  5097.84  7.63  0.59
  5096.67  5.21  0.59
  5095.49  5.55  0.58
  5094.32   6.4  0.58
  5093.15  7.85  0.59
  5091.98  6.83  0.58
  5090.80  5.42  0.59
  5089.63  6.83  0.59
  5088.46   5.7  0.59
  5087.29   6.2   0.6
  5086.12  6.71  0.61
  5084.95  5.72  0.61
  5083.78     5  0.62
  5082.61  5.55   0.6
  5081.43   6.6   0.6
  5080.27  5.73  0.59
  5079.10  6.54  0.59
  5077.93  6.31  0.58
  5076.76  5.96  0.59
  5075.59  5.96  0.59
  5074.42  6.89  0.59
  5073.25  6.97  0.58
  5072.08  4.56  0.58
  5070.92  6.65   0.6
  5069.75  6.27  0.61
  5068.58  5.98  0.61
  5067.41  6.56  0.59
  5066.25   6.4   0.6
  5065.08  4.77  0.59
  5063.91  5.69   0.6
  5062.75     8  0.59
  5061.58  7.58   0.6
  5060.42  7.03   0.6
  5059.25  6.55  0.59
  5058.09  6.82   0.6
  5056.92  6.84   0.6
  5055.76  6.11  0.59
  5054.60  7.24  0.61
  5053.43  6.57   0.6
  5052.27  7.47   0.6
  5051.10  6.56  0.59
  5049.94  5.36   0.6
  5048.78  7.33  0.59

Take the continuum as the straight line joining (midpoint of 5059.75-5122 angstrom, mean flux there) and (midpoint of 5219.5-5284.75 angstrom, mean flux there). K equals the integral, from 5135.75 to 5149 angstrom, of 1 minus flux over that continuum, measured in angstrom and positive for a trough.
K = 1.5 angstrom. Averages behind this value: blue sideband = 6.18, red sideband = 8.28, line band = 6.06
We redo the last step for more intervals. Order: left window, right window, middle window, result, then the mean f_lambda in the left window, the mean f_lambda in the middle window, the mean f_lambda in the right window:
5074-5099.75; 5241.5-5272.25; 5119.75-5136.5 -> 1.88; 6.16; 5.85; 7.92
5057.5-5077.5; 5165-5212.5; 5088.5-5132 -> -0.52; 6.39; 6.01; 5.12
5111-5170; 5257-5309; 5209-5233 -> -2.01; 5.83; 7.96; 8.51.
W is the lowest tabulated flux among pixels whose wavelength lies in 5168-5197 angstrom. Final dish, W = 2.27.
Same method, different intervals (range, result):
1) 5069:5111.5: 4.56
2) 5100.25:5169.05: 2.96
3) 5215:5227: 6.29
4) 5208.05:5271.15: 3.63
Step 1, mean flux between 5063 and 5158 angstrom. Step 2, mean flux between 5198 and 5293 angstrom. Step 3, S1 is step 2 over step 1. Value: 1.35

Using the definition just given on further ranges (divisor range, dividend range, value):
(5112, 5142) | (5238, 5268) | 1.38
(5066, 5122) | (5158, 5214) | 0.89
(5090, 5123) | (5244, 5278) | 1.30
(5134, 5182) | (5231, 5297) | 1.61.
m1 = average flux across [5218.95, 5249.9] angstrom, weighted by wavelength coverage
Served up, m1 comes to 8.66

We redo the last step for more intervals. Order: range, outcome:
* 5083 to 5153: 5.96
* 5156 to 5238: 6.31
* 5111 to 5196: 5.52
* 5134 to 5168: 5.79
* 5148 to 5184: 4.89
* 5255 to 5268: 7.74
